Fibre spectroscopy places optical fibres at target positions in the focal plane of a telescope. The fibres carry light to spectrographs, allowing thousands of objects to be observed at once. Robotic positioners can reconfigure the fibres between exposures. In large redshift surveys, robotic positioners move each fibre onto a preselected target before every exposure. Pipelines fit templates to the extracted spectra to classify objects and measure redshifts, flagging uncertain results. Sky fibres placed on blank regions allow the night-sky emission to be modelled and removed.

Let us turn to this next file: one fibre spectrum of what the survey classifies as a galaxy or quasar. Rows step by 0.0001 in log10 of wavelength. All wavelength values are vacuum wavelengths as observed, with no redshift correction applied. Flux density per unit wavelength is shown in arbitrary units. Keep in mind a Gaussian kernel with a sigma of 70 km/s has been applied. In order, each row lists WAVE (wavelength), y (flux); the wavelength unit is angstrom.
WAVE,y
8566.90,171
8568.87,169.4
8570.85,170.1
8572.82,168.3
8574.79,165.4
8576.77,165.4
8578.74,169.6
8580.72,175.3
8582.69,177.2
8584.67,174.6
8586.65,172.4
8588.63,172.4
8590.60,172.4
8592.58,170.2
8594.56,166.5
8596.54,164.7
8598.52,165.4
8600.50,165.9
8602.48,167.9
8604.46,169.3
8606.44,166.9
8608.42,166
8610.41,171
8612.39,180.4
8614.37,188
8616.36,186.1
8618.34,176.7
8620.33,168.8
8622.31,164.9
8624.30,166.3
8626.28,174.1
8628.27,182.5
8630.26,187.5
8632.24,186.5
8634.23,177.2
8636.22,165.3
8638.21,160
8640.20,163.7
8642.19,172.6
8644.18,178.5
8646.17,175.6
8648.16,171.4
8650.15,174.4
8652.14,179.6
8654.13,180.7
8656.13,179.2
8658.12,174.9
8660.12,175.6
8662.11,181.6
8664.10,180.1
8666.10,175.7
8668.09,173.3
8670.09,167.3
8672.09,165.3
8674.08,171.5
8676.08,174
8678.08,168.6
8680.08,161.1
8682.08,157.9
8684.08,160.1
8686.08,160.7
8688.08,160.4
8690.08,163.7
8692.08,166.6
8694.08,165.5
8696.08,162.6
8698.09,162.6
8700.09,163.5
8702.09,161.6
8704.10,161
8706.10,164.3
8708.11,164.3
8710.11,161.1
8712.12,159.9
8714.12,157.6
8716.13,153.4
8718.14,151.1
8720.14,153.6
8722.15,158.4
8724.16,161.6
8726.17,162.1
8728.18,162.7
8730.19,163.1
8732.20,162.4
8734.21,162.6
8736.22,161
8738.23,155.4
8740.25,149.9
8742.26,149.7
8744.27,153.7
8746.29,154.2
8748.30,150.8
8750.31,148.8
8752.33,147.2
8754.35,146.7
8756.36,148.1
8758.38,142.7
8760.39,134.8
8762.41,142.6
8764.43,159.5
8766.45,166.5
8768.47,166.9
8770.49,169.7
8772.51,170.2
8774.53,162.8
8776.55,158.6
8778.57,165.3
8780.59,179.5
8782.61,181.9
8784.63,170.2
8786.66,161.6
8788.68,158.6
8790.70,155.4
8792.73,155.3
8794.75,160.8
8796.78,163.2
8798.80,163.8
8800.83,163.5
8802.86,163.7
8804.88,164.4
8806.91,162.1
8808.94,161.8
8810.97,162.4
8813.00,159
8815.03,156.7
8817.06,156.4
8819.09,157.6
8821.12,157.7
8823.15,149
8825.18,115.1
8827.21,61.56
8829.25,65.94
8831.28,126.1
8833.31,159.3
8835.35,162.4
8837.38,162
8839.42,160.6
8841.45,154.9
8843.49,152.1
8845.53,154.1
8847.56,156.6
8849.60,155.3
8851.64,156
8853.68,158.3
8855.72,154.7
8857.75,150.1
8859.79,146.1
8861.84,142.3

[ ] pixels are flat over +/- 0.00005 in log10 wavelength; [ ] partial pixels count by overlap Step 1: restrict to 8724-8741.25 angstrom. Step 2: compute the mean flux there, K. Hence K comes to 160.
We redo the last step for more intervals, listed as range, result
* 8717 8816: 159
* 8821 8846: 136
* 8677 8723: 161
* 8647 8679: 175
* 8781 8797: 164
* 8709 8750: 157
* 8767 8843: 155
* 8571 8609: 169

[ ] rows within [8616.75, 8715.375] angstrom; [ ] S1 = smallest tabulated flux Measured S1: 157.6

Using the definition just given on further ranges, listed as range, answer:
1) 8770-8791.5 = 155.4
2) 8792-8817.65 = 155.3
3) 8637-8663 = 160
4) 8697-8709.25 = 161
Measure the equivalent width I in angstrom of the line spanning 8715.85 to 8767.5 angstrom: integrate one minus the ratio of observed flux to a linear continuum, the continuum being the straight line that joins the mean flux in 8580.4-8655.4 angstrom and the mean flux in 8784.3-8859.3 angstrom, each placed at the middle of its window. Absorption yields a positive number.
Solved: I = 1.9 angstrom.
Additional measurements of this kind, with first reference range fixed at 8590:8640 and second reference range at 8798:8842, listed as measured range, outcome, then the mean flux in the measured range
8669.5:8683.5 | -0.13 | 166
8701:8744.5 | 0.12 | 159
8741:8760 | 0.88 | 149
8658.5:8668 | -0.64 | 178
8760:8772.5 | -0.40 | 159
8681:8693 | 0.15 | 162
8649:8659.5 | -0.63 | 178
